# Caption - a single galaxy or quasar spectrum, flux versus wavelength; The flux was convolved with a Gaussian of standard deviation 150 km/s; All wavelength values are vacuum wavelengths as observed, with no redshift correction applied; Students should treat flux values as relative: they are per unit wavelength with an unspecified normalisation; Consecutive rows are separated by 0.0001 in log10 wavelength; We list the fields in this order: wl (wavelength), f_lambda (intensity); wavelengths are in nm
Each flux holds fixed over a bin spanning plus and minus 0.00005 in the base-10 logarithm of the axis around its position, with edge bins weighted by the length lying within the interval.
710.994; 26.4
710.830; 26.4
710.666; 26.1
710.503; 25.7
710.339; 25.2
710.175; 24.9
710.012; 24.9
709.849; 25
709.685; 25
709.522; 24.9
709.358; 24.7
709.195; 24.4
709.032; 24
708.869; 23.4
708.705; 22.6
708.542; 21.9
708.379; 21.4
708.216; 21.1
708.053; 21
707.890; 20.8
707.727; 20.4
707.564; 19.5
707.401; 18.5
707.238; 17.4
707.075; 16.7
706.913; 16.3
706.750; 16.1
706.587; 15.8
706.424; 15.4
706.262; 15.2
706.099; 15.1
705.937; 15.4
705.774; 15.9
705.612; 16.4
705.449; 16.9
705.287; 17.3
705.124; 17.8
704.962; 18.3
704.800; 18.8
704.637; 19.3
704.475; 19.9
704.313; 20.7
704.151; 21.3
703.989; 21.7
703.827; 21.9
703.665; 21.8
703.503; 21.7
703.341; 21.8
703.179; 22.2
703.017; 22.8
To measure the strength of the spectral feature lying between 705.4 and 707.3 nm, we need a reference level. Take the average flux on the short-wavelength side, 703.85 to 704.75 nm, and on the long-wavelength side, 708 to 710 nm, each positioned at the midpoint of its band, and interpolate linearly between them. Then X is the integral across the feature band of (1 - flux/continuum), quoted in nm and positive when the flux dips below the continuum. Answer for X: 0.50 nm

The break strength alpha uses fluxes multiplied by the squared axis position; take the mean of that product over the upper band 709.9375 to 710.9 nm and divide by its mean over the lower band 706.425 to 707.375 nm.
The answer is 1.56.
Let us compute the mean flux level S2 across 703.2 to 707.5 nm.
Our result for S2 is 18.3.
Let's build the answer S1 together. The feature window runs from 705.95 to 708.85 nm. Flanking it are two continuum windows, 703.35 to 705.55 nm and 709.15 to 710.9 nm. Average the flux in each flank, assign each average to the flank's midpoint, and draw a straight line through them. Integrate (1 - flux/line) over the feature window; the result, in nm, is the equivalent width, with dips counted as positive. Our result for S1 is 0.53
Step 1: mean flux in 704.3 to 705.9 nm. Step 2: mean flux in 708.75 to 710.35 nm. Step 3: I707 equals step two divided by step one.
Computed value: 1.4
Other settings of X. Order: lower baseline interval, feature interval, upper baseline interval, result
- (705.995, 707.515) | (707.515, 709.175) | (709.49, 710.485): -0.092 nm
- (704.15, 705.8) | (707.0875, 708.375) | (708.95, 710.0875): 0.144 nm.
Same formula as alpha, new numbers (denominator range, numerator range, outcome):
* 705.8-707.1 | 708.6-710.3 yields 1.56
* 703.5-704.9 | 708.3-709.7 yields 1.15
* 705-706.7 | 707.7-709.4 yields 1.39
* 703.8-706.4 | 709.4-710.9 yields 1.42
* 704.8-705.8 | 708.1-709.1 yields 1.30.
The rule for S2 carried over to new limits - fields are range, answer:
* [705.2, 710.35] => 20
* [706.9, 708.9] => 20.1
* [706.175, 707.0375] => 15.8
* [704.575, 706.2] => 17.1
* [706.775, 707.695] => 17.7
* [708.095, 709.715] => 23.2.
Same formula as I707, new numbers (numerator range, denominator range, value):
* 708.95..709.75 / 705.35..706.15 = 1.54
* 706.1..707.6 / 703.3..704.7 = 0.78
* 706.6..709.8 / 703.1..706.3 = 1.10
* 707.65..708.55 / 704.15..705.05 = 1.08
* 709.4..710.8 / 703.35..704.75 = 1.20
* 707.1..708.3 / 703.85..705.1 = 0.98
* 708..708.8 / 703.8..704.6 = 1.03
